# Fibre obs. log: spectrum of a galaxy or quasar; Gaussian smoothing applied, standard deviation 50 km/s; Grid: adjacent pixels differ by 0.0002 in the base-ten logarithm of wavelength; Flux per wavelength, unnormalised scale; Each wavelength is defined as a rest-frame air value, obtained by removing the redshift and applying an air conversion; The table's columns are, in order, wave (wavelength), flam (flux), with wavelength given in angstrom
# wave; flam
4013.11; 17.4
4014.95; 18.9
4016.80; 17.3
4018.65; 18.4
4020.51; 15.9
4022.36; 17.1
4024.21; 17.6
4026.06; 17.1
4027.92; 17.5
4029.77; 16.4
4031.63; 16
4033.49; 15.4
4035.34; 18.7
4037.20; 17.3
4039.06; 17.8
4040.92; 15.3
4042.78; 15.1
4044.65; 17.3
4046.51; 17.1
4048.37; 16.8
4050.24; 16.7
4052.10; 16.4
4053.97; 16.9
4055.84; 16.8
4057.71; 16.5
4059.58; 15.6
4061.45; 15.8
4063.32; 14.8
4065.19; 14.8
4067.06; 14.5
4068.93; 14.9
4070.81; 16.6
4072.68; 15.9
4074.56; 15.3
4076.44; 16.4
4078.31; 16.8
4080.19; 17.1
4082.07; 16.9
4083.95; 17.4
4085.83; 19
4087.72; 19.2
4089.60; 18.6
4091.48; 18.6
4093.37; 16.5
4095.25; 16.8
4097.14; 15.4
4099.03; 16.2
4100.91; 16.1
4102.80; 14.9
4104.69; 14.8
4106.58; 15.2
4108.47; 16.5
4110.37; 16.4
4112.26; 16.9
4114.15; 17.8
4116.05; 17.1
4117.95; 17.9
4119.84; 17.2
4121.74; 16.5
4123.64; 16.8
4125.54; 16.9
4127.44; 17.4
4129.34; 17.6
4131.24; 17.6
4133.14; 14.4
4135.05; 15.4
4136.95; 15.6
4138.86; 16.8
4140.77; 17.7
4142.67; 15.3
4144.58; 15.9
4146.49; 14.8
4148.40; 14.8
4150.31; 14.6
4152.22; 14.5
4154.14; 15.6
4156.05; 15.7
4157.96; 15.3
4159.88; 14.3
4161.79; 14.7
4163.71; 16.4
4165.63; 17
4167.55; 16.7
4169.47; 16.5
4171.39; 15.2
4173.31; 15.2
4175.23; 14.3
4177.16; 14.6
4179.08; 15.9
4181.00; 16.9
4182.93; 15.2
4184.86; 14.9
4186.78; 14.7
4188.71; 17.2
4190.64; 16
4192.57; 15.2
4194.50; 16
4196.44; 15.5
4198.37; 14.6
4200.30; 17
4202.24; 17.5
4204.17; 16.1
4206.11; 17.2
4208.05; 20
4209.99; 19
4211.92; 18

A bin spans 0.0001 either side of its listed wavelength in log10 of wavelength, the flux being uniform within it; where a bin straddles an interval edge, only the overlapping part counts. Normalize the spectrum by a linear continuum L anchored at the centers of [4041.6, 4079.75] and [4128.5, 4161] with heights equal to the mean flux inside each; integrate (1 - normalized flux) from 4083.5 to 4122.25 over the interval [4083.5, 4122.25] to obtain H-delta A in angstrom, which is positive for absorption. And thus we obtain -2.6 angstrom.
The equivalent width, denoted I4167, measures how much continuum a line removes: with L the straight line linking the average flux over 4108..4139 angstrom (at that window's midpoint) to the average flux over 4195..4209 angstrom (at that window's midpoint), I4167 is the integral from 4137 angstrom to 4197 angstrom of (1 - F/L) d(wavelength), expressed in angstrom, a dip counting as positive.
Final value 4.2 angstrom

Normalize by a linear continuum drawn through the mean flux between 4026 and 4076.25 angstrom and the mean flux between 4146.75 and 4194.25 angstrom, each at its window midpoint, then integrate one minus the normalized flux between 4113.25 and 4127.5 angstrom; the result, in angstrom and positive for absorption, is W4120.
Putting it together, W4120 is -1.2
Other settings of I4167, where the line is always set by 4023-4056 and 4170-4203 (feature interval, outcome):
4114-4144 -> -1.2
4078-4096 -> -1.4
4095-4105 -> 0.4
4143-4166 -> 0.9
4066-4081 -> 0.5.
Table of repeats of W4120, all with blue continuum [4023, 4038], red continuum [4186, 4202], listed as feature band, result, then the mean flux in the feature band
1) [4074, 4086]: -0.2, 16.9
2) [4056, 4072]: 1.2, 15.5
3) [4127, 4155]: 0.7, 15.8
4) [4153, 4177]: 0.8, 15.5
